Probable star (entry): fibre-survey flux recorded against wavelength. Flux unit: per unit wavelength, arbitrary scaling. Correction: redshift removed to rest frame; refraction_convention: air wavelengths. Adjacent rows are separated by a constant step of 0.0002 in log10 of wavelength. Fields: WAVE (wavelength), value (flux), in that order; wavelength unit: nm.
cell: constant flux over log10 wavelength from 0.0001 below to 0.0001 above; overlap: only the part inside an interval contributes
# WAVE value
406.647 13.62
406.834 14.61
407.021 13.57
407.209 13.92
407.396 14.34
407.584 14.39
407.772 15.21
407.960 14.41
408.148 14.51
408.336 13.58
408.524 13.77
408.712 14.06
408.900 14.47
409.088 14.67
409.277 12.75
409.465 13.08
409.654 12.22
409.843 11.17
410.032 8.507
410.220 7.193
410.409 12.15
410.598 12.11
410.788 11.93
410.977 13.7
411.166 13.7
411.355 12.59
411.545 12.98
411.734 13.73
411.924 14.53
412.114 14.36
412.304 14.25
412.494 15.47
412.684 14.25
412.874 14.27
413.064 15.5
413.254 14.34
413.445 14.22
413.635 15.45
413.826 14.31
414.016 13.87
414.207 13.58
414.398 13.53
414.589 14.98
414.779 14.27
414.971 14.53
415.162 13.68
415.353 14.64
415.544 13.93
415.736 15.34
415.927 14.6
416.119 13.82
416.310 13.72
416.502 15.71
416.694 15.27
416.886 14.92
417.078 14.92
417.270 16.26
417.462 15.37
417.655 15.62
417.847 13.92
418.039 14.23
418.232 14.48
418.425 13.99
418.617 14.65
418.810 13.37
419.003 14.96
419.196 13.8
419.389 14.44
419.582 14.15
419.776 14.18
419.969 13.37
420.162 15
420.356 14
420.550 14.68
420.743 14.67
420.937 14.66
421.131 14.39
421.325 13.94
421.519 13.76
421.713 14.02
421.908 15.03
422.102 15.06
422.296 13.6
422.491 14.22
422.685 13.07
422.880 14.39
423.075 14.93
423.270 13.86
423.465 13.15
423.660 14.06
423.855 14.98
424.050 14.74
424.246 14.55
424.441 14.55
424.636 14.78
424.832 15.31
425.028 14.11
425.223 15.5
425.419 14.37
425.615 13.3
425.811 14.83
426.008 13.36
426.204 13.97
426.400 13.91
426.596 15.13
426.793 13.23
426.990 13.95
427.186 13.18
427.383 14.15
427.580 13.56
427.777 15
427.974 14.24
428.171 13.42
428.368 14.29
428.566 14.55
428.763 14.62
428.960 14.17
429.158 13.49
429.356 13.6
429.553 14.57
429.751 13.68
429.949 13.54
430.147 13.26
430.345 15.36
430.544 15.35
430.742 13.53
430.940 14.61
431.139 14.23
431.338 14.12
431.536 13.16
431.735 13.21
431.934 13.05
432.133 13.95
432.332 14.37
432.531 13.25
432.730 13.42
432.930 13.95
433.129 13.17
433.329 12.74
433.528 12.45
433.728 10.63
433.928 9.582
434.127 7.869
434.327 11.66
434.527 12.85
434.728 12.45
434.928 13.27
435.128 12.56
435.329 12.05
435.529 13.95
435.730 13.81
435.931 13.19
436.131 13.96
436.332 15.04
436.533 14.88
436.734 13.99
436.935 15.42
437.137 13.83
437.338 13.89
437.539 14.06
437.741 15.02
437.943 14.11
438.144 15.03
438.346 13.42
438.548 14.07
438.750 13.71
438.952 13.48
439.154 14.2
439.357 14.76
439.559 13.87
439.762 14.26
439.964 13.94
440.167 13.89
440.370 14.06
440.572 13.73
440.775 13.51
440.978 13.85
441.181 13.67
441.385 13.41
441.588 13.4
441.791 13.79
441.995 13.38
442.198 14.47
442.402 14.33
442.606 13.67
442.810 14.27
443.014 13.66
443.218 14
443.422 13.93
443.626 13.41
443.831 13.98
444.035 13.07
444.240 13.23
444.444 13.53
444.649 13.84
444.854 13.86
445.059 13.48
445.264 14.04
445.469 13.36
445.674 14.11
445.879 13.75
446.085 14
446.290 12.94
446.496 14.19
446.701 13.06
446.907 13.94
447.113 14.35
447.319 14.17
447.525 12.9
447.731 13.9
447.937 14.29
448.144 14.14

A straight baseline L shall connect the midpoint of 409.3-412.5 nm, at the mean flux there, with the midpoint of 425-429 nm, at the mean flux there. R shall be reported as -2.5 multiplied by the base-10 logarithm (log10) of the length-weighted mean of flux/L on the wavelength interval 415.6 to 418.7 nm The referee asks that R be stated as -0.13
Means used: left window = 12.5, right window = 14.1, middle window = 14.8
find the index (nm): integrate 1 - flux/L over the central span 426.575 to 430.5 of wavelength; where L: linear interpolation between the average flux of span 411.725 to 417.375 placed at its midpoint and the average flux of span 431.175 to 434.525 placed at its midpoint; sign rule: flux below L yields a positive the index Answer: -0.30 nm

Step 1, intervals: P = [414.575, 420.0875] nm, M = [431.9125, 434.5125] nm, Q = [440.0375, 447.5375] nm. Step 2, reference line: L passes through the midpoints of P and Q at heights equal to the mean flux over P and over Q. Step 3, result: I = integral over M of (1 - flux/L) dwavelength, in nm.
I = 0.324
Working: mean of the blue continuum 14.5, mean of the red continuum 13.7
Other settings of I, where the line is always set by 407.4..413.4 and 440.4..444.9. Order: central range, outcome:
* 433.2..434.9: 0.279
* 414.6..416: -0.108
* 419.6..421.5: -0.114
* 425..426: -0.060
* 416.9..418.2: -0.151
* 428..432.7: -0.130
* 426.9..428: -0.036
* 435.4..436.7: -0.041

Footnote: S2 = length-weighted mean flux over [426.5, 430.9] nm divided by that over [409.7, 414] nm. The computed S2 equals 1.07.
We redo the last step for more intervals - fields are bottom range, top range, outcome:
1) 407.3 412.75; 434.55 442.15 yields 1.05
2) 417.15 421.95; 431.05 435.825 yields 0.88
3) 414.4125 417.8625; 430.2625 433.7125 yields 0.93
